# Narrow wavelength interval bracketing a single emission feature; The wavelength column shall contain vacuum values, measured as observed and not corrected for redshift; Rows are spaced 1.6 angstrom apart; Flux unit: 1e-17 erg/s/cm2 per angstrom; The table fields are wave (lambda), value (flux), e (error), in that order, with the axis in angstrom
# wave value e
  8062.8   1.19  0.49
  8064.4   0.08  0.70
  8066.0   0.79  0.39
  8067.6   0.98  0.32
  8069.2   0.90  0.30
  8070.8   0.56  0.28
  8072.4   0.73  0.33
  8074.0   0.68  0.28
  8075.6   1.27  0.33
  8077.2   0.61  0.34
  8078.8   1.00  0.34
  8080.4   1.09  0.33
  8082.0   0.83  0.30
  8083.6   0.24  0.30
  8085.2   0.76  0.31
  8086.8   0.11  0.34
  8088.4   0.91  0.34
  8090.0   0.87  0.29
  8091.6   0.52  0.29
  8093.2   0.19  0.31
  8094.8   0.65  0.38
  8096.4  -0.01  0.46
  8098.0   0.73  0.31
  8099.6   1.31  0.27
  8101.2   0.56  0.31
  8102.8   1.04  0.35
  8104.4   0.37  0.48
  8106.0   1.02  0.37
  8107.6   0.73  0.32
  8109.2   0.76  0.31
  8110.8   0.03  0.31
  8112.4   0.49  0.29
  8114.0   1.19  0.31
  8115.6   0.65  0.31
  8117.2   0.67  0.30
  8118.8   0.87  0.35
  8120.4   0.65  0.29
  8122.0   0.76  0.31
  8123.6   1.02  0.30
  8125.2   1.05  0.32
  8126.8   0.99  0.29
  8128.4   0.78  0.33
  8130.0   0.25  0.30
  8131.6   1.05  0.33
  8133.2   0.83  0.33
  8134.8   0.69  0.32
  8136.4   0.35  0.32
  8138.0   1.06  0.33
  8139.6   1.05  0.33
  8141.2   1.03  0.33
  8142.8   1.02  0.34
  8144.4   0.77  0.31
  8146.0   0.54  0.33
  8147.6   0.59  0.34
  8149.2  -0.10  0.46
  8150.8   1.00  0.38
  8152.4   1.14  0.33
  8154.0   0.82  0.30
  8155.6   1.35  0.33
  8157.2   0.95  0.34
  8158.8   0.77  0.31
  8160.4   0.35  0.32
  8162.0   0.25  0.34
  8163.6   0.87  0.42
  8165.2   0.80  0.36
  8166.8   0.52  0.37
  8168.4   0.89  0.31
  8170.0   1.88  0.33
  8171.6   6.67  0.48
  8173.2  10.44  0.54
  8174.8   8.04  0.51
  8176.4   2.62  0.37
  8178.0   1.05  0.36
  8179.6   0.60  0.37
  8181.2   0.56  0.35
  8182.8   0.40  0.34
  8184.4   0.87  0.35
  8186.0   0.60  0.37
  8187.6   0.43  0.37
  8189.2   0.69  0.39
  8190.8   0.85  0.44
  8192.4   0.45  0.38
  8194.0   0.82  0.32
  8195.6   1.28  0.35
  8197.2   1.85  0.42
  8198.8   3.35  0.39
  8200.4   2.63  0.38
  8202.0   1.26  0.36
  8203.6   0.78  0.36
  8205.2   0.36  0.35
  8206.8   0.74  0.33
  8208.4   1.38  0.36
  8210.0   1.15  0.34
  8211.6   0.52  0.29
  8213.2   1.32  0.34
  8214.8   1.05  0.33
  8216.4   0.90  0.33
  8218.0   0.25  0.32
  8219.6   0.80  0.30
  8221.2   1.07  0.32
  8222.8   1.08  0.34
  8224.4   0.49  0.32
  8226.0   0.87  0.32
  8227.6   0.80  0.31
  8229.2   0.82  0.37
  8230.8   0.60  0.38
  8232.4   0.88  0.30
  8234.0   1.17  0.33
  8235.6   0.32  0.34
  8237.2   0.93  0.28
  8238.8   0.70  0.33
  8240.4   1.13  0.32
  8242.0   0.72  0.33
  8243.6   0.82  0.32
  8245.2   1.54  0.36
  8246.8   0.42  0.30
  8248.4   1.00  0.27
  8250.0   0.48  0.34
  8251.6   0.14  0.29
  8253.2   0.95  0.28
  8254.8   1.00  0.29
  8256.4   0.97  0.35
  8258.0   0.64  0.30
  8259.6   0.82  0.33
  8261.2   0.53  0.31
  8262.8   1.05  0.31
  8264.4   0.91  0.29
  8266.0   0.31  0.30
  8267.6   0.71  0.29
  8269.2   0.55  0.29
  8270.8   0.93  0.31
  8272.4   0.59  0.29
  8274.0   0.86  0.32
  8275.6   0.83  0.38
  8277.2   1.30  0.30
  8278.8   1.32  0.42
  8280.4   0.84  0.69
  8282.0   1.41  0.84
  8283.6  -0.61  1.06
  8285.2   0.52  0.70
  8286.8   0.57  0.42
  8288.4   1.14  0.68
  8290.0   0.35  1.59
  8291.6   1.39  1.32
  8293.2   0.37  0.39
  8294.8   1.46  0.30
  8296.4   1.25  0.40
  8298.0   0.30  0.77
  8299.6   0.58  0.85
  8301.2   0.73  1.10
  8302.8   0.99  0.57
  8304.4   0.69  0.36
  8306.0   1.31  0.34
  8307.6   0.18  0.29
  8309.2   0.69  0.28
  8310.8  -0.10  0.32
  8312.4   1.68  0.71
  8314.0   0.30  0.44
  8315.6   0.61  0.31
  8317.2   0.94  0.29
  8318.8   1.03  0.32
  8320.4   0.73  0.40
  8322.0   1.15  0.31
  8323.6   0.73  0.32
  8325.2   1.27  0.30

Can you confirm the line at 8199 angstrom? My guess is [N II] 6583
